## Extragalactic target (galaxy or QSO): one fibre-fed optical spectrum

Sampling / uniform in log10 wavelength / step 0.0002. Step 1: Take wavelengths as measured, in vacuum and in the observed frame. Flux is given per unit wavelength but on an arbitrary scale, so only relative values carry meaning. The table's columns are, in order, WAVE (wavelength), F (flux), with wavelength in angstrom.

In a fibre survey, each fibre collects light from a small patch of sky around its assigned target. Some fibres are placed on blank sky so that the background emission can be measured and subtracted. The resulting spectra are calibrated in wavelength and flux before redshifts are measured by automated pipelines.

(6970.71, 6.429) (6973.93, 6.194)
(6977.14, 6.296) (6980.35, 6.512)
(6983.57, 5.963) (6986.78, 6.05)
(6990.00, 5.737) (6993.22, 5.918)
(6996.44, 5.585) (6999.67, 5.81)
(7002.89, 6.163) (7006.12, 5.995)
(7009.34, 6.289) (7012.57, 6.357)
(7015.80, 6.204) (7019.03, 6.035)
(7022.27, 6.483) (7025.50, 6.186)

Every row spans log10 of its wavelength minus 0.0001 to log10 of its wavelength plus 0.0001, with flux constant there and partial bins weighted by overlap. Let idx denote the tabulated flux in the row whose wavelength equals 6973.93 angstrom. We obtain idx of 6.194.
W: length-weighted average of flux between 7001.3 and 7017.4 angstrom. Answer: 6.2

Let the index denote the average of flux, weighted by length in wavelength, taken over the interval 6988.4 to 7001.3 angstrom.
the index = 5.76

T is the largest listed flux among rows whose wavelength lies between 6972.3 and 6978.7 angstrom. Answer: 6.296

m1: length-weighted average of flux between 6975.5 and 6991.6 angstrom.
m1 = 6.11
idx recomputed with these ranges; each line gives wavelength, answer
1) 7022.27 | 6.483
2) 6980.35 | 6.512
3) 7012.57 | 6.357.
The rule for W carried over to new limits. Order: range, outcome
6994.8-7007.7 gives 5.89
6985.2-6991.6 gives 5.89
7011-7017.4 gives 6.28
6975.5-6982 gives 6.4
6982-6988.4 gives 6.01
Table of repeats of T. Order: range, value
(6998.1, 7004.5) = 6.163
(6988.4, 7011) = 6.289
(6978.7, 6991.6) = 6.512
